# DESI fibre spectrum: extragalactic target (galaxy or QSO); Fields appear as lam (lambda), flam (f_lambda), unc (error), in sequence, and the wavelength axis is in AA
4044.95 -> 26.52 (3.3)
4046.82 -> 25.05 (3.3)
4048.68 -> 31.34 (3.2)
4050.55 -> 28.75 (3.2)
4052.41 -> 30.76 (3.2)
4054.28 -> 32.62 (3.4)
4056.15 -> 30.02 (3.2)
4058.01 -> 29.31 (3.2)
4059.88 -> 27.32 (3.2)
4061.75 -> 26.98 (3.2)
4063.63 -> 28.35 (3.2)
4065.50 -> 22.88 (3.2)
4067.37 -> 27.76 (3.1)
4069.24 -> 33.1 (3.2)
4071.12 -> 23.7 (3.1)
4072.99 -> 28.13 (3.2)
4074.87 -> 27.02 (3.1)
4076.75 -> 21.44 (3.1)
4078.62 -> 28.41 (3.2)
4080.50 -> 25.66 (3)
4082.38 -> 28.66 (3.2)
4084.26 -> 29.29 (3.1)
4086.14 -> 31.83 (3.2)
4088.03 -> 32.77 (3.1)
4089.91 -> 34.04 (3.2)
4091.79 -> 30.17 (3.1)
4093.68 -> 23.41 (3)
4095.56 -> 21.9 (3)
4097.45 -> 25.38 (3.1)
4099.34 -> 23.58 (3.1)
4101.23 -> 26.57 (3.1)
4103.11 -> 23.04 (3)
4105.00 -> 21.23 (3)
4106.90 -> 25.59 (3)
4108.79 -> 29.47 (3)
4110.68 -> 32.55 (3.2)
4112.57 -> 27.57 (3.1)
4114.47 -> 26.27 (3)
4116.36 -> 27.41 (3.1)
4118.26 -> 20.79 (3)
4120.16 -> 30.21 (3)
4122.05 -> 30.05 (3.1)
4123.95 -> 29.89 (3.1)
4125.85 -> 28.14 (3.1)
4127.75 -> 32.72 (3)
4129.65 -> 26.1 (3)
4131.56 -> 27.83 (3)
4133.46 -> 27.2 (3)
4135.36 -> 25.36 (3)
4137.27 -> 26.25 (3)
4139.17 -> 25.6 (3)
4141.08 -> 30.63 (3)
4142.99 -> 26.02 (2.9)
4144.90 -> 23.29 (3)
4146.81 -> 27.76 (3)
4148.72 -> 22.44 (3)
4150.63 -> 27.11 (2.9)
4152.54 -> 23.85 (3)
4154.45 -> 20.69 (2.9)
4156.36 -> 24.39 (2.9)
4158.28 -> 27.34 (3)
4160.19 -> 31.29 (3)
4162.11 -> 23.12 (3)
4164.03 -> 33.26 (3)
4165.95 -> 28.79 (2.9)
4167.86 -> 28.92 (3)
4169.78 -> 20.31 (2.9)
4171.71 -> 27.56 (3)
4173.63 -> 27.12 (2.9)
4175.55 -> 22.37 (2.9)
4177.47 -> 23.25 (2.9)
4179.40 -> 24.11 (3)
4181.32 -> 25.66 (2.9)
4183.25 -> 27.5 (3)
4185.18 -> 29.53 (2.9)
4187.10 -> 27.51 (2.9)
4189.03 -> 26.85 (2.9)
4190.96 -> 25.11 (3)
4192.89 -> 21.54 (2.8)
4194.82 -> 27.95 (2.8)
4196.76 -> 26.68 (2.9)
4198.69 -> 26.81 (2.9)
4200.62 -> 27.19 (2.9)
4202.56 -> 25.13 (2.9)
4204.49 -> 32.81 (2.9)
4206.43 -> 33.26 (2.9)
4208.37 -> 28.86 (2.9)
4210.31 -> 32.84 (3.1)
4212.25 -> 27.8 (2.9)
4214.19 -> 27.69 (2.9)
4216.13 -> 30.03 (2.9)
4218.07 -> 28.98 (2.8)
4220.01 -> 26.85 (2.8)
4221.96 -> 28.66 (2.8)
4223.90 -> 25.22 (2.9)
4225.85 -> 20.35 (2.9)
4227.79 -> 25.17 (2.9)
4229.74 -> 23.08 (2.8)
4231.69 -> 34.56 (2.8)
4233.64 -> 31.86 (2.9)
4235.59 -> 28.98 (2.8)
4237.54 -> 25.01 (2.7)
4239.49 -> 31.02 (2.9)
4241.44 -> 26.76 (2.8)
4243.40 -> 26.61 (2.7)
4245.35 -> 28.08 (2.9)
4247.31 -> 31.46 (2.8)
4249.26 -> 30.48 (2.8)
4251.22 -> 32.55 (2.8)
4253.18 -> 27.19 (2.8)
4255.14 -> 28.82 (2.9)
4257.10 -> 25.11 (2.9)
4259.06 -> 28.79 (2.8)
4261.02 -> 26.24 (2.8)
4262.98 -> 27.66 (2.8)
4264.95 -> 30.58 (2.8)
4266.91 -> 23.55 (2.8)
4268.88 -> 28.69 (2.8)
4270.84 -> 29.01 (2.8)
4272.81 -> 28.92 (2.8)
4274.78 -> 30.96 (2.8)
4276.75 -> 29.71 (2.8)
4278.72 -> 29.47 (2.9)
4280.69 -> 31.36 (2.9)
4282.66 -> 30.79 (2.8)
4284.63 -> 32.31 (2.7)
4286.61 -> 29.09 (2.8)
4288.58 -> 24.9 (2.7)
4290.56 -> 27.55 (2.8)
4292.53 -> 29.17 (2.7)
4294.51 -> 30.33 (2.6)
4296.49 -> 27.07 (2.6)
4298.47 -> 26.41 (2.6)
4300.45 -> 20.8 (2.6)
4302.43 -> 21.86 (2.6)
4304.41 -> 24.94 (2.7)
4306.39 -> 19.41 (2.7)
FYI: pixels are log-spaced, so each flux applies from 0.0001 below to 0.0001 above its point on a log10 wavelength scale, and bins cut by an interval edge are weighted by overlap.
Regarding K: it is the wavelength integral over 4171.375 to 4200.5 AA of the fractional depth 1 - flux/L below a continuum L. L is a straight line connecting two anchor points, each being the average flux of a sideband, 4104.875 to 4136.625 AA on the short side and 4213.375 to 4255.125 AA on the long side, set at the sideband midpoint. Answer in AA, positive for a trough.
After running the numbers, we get 2.1 AA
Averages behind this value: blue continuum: 27.7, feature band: 26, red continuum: 28.1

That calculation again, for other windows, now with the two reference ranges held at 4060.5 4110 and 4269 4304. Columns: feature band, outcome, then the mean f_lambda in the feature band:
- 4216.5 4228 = 0.68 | 26.1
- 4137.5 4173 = 1.47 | 26.3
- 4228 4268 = -0.59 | 28.4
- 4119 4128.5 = -0.96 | 30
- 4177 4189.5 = 0.50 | 26.4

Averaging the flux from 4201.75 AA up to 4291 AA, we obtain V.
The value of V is 28.6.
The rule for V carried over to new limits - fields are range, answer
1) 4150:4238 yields 27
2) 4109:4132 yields 28.3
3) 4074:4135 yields 27.4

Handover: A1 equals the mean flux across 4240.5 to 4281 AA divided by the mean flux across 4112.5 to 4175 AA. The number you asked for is 1.07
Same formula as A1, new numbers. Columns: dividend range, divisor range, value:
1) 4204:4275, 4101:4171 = 1.06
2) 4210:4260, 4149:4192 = 1.08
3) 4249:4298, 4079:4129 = 1.04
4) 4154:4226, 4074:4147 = 0.99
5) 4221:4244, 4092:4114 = 1.06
